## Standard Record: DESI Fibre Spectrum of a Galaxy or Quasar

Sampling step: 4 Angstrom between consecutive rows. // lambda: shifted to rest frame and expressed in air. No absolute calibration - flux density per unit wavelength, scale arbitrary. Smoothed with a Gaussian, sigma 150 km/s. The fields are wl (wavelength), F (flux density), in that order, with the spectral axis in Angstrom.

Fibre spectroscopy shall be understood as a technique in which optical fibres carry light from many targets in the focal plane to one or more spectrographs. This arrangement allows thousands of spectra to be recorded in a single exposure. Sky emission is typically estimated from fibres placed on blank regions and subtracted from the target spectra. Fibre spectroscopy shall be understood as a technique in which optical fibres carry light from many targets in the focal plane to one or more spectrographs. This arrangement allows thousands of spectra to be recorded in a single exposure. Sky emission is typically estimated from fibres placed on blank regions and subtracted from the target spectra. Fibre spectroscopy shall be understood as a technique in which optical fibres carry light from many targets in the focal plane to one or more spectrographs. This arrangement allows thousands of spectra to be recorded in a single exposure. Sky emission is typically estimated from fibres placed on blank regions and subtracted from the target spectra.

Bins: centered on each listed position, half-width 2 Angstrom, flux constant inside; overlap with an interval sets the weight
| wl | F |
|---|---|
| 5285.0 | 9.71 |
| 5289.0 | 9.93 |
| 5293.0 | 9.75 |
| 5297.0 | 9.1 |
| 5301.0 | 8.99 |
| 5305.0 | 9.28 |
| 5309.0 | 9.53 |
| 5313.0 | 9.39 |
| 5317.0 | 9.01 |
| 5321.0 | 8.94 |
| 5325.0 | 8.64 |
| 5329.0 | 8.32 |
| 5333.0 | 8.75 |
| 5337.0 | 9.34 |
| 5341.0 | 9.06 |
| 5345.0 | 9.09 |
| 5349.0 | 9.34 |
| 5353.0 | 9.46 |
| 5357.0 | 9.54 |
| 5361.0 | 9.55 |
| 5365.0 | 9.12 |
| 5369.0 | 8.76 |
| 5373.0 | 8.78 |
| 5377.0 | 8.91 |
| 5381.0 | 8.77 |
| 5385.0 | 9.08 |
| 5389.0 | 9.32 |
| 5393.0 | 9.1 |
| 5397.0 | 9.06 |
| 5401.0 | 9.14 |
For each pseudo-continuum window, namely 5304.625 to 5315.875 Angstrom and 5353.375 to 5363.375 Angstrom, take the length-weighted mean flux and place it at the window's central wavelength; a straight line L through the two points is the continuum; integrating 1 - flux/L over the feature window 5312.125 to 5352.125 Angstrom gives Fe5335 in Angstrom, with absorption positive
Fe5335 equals 1.9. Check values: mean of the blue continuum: 9.39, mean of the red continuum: 9.52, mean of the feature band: 8.99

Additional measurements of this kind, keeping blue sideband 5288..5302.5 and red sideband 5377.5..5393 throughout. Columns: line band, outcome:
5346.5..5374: -0.2 Angstrom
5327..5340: 0.6 Angstrom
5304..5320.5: 0.1 Angstrom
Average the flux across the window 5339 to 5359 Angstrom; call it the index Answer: 9.3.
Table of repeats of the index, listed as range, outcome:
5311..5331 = 8.86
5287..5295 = 9.84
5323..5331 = 8.48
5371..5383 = 8.82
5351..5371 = 9.29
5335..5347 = 9.16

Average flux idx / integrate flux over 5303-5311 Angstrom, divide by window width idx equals 9.4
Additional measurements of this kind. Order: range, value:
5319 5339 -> 8.8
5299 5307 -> 9.13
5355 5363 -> 9.54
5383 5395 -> 9.17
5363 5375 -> 8.89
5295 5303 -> 9.04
